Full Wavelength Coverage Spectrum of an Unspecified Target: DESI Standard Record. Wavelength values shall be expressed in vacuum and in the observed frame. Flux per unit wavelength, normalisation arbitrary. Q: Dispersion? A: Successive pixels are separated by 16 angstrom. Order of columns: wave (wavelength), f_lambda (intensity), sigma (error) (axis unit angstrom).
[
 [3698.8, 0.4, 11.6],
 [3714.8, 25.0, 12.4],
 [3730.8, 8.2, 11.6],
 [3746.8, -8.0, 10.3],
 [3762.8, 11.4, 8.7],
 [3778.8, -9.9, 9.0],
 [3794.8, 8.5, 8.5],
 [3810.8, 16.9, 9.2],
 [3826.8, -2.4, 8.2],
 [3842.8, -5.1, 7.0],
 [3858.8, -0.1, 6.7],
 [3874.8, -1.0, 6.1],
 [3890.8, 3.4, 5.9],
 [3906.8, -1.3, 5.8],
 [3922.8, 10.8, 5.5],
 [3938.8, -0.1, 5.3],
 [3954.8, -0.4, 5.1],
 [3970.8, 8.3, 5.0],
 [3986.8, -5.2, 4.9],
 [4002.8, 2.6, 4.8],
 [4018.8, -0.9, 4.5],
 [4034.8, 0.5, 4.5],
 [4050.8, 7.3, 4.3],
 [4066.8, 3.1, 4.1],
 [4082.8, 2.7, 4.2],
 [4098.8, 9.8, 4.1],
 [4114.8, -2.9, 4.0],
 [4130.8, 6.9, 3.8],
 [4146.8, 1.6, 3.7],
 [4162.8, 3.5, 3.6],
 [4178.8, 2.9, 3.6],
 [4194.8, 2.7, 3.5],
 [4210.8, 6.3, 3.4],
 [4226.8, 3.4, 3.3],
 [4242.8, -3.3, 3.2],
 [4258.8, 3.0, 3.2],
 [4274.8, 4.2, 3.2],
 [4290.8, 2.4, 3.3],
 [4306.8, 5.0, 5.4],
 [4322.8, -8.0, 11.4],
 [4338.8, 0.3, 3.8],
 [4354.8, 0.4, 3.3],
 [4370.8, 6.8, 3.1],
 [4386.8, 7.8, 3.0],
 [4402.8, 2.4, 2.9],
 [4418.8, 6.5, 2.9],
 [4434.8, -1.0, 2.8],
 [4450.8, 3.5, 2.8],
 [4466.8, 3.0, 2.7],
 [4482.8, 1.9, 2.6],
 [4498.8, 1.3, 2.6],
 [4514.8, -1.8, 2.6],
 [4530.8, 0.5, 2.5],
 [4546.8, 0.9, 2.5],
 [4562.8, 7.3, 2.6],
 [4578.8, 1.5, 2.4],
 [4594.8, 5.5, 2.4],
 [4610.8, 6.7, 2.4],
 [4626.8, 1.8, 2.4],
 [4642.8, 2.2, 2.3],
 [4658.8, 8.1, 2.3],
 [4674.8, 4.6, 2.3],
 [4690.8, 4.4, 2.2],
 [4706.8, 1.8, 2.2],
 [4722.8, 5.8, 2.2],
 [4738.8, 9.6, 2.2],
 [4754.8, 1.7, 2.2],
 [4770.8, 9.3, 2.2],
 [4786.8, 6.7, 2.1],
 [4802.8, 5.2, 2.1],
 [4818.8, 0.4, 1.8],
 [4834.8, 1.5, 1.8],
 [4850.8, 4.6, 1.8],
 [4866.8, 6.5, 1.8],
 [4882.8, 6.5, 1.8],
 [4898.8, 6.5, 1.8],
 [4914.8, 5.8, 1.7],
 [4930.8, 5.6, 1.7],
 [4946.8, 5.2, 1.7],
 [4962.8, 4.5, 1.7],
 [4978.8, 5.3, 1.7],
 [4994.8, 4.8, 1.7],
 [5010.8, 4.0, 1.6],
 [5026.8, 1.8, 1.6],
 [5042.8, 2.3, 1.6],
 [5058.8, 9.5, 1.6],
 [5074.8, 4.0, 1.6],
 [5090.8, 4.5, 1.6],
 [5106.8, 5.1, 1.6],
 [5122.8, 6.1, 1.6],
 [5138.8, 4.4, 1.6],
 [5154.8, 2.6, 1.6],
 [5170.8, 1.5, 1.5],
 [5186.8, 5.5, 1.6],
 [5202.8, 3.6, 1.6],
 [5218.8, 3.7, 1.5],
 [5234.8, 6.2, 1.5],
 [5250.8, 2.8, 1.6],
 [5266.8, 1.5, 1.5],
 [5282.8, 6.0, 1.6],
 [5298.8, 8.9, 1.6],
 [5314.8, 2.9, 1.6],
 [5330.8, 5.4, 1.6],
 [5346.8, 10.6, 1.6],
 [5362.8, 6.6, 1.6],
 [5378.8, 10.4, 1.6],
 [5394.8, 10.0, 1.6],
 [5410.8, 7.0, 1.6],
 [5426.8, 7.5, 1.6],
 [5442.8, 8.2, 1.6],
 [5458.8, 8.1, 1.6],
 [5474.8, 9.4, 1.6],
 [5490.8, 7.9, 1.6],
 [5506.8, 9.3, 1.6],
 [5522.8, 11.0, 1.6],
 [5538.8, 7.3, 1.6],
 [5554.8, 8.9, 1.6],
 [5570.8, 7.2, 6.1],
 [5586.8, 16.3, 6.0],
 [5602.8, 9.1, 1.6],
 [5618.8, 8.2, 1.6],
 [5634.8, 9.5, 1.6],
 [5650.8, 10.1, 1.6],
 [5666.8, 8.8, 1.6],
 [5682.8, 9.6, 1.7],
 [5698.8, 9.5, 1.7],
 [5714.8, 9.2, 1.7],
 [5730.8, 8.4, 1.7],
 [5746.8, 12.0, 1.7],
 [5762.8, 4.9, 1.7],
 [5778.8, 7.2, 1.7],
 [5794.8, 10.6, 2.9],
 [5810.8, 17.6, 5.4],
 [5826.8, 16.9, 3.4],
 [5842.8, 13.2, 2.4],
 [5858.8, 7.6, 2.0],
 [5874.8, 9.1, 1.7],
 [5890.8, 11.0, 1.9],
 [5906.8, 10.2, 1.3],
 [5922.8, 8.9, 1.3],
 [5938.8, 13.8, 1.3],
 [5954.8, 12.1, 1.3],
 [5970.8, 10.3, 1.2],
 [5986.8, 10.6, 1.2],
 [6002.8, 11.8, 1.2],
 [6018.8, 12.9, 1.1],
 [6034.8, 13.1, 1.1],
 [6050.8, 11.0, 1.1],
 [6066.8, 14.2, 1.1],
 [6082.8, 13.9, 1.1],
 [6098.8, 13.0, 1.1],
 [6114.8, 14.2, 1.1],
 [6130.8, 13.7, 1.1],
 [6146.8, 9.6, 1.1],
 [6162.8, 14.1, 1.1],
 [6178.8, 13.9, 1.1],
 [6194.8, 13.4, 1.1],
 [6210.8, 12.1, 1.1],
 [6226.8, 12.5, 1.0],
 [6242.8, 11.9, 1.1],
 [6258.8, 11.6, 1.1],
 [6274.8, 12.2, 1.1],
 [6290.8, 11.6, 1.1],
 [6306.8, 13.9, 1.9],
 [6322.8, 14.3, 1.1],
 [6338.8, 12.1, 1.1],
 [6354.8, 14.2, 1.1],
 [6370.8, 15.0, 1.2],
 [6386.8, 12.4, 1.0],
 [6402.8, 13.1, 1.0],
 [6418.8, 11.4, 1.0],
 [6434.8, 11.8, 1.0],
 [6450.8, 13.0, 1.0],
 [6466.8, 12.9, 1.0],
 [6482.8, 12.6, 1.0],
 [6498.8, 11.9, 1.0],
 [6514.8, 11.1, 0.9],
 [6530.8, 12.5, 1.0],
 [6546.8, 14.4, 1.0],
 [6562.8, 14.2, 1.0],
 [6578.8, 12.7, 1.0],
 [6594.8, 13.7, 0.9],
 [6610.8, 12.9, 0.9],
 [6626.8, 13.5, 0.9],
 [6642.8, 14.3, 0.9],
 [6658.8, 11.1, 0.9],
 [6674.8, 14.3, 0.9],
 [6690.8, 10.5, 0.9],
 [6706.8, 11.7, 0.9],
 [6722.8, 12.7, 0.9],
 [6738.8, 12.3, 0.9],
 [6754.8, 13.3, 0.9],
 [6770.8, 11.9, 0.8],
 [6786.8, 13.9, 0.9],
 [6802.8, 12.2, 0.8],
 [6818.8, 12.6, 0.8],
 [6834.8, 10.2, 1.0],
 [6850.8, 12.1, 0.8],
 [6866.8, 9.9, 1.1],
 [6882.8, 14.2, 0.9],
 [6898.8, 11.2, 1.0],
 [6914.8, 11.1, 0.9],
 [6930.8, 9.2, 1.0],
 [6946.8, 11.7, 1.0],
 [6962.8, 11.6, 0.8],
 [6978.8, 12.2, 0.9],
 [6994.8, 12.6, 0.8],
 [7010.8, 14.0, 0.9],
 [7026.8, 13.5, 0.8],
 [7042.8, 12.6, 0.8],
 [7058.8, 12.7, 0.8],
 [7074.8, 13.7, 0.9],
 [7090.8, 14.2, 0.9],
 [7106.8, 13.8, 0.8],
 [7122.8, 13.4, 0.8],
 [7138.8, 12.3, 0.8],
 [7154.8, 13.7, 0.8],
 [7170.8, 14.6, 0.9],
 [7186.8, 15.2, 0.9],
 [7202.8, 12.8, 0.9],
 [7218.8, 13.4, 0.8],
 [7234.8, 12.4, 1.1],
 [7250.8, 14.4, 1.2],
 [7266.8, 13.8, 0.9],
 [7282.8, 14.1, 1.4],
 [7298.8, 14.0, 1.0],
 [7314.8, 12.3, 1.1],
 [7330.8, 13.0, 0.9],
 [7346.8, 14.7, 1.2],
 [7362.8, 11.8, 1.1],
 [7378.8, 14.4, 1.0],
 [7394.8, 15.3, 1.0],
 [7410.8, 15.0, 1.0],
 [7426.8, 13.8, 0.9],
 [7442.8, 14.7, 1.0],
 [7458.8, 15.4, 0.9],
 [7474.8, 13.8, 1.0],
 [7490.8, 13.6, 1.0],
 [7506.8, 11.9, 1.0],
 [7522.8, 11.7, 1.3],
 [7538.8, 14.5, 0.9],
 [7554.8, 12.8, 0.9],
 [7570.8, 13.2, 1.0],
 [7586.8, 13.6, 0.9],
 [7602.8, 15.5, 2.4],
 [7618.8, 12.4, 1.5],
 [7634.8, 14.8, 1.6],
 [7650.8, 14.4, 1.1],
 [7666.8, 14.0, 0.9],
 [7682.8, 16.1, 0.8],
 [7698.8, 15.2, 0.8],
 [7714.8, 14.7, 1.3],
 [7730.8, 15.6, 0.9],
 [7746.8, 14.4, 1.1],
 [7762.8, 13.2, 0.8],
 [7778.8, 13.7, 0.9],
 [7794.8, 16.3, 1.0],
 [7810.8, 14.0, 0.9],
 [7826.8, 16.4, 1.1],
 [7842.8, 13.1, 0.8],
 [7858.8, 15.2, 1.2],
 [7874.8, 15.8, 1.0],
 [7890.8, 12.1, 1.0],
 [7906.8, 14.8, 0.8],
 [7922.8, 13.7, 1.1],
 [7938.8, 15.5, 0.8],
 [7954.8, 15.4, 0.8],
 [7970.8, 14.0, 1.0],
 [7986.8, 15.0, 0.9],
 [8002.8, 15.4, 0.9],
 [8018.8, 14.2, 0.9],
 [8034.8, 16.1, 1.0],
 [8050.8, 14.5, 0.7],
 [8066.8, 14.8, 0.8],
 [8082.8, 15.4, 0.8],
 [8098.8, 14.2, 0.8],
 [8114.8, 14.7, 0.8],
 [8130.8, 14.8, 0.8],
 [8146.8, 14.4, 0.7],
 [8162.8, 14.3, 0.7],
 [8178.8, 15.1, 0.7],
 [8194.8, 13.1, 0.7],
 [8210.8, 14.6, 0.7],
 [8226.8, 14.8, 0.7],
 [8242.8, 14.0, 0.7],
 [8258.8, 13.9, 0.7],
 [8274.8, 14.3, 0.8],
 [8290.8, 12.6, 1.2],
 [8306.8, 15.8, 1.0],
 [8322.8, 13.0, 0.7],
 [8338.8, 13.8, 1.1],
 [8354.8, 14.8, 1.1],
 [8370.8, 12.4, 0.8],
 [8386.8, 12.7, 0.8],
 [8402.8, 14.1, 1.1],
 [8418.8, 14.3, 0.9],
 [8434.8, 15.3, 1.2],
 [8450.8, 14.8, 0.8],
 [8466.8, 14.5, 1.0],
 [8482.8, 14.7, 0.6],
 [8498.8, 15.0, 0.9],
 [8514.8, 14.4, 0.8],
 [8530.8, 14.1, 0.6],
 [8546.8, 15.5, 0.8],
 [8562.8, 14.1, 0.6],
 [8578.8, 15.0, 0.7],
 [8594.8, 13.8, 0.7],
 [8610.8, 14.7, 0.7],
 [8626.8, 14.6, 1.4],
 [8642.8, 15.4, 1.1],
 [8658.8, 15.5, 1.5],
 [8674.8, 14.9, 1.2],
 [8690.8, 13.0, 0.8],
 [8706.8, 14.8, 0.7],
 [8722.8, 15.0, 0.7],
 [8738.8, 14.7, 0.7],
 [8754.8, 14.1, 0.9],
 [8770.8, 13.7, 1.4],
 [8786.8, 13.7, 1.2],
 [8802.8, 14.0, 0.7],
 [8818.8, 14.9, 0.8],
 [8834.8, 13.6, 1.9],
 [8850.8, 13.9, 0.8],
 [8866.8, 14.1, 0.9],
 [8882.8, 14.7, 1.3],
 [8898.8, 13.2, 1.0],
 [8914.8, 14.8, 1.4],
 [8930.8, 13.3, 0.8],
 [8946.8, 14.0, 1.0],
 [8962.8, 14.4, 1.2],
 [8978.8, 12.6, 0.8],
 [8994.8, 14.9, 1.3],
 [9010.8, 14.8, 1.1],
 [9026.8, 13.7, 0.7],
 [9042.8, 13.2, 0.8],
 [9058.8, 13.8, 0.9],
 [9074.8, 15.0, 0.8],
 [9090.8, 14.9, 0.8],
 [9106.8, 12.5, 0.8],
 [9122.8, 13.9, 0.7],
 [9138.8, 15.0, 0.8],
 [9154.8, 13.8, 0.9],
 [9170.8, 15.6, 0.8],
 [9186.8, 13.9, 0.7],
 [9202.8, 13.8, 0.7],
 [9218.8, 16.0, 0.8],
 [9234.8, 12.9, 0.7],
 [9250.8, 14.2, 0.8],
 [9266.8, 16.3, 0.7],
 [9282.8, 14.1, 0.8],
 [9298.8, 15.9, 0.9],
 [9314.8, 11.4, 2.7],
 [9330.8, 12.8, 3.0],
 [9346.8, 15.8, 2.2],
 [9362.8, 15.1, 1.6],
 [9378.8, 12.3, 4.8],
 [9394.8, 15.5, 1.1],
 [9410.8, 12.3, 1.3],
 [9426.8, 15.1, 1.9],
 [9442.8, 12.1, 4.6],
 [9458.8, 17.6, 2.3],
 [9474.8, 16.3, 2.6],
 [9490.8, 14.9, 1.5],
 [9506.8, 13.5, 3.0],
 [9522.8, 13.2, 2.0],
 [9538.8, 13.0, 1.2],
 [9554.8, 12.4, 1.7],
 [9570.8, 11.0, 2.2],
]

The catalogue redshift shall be 0.339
